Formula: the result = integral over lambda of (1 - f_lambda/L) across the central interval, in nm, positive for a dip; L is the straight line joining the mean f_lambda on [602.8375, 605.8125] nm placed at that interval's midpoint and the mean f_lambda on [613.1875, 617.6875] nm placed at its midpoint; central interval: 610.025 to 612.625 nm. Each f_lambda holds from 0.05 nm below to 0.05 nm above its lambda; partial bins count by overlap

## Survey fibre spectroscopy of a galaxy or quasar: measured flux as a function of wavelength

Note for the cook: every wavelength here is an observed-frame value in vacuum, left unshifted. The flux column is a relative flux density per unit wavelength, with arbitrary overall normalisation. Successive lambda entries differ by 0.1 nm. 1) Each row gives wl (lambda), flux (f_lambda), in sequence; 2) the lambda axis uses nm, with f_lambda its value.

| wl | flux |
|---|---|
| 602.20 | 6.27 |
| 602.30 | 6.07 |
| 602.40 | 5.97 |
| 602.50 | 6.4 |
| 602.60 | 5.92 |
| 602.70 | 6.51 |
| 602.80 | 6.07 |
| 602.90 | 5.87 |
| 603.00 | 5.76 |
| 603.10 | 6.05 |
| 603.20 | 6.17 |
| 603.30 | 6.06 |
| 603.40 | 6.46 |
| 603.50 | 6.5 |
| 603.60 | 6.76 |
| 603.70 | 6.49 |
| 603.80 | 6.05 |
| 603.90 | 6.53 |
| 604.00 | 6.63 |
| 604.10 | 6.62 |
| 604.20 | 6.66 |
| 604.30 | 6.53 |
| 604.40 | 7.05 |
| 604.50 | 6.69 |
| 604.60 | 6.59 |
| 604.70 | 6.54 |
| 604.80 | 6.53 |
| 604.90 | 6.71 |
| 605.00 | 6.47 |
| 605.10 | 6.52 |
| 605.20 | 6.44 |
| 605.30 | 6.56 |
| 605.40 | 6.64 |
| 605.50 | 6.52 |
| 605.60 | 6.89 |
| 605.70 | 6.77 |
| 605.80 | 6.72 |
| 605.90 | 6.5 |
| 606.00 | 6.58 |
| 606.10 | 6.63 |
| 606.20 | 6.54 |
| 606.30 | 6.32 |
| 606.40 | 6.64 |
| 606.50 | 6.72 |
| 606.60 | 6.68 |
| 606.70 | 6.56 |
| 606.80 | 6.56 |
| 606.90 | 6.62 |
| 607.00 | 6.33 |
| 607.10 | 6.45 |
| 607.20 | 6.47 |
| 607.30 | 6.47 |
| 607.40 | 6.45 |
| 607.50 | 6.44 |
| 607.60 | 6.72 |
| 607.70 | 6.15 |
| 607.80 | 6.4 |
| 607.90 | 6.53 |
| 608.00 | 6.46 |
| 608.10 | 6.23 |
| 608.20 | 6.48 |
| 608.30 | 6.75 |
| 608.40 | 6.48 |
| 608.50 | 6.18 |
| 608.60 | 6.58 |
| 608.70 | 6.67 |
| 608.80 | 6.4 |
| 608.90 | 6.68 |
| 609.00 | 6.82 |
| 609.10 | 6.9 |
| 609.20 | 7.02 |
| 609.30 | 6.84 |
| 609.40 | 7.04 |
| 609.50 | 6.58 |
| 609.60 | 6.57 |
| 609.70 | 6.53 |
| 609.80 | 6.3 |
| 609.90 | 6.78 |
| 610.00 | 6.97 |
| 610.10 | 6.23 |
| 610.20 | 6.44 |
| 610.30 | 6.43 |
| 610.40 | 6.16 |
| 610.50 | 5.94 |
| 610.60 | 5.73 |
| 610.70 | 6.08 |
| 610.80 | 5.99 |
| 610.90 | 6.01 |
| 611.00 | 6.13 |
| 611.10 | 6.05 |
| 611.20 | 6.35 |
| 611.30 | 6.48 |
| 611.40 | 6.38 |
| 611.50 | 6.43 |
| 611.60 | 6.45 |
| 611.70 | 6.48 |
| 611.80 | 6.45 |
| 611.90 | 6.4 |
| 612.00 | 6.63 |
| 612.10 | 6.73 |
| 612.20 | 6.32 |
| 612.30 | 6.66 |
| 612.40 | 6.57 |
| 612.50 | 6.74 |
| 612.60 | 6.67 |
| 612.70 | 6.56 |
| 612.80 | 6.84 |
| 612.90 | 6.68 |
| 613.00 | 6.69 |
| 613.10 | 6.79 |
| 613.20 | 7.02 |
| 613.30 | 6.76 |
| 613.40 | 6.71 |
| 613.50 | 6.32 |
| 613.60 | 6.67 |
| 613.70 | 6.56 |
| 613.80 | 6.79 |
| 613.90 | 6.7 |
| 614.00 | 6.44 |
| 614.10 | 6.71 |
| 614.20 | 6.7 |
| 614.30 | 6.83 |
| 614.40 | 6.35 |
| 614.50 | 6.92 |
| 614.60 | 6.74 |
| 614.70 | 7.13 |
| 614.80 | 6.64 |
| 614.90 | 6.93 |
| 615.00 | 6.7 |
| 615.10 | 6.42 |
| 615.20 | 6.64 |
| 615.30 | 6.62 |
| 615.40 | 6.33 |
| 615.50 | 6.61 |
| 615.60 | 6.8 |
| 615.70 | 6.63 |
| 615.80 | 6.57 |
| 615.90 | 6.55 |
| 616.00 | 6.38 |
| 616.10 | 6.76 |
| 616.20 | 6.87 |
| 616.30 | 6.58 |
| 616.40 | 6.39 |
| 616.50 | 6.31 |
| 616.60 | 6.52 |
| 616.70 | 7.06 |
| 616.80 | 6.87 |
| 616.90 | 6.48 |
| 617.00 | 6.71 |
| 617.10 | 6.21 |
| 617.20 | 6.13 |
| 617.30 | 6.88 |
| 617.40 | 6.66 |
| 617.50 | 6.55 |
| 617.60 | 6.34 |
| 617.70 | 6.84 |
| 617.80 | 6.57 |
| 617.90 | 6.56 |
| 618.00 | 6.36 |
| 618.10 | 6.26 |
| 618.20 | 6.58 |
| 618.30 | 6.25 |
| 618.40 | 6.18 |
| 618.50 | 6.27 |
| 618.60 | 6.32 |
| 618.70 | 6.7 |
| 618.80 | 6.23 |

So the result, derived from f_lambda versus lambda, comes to 0.09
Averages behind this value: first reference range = 6.49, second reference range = 6.63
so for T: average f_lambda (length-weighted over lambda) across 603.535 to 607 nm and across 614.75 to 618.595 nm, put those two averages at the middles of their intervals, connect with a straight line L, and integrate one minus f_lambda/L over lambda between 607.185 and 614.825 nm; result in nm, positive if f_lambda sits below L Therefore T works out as 0.04 nm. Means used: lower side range 6.59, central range 6.54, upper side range 6.55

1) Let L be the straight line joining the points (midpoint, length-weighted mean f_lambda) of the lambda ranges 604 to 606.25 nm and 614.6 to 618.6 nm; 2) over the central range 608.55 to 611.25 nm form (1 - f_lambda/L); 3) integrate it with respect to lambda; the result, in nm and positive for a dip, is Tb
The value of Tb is 0.06 nm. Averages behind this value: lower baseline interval 6.62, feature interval 6.45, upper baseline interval 6.57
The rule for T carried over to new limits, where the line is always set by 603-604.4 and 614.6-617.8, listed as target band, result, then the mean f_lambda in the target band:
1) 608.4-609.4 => -0.028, 6.69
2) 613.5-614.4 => -0.007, 6.64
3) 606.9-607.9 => 0.005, 6.45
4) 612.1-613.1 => -0.013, 6.65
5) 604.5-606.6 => -0.047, 6.6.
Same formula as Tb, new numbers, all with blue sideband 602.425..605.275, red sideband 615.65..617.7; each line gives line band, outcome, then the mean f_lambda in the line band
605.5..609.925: -0.08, 6.58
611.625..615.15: -0.07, 6.66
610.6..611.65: 0.05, 6.21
